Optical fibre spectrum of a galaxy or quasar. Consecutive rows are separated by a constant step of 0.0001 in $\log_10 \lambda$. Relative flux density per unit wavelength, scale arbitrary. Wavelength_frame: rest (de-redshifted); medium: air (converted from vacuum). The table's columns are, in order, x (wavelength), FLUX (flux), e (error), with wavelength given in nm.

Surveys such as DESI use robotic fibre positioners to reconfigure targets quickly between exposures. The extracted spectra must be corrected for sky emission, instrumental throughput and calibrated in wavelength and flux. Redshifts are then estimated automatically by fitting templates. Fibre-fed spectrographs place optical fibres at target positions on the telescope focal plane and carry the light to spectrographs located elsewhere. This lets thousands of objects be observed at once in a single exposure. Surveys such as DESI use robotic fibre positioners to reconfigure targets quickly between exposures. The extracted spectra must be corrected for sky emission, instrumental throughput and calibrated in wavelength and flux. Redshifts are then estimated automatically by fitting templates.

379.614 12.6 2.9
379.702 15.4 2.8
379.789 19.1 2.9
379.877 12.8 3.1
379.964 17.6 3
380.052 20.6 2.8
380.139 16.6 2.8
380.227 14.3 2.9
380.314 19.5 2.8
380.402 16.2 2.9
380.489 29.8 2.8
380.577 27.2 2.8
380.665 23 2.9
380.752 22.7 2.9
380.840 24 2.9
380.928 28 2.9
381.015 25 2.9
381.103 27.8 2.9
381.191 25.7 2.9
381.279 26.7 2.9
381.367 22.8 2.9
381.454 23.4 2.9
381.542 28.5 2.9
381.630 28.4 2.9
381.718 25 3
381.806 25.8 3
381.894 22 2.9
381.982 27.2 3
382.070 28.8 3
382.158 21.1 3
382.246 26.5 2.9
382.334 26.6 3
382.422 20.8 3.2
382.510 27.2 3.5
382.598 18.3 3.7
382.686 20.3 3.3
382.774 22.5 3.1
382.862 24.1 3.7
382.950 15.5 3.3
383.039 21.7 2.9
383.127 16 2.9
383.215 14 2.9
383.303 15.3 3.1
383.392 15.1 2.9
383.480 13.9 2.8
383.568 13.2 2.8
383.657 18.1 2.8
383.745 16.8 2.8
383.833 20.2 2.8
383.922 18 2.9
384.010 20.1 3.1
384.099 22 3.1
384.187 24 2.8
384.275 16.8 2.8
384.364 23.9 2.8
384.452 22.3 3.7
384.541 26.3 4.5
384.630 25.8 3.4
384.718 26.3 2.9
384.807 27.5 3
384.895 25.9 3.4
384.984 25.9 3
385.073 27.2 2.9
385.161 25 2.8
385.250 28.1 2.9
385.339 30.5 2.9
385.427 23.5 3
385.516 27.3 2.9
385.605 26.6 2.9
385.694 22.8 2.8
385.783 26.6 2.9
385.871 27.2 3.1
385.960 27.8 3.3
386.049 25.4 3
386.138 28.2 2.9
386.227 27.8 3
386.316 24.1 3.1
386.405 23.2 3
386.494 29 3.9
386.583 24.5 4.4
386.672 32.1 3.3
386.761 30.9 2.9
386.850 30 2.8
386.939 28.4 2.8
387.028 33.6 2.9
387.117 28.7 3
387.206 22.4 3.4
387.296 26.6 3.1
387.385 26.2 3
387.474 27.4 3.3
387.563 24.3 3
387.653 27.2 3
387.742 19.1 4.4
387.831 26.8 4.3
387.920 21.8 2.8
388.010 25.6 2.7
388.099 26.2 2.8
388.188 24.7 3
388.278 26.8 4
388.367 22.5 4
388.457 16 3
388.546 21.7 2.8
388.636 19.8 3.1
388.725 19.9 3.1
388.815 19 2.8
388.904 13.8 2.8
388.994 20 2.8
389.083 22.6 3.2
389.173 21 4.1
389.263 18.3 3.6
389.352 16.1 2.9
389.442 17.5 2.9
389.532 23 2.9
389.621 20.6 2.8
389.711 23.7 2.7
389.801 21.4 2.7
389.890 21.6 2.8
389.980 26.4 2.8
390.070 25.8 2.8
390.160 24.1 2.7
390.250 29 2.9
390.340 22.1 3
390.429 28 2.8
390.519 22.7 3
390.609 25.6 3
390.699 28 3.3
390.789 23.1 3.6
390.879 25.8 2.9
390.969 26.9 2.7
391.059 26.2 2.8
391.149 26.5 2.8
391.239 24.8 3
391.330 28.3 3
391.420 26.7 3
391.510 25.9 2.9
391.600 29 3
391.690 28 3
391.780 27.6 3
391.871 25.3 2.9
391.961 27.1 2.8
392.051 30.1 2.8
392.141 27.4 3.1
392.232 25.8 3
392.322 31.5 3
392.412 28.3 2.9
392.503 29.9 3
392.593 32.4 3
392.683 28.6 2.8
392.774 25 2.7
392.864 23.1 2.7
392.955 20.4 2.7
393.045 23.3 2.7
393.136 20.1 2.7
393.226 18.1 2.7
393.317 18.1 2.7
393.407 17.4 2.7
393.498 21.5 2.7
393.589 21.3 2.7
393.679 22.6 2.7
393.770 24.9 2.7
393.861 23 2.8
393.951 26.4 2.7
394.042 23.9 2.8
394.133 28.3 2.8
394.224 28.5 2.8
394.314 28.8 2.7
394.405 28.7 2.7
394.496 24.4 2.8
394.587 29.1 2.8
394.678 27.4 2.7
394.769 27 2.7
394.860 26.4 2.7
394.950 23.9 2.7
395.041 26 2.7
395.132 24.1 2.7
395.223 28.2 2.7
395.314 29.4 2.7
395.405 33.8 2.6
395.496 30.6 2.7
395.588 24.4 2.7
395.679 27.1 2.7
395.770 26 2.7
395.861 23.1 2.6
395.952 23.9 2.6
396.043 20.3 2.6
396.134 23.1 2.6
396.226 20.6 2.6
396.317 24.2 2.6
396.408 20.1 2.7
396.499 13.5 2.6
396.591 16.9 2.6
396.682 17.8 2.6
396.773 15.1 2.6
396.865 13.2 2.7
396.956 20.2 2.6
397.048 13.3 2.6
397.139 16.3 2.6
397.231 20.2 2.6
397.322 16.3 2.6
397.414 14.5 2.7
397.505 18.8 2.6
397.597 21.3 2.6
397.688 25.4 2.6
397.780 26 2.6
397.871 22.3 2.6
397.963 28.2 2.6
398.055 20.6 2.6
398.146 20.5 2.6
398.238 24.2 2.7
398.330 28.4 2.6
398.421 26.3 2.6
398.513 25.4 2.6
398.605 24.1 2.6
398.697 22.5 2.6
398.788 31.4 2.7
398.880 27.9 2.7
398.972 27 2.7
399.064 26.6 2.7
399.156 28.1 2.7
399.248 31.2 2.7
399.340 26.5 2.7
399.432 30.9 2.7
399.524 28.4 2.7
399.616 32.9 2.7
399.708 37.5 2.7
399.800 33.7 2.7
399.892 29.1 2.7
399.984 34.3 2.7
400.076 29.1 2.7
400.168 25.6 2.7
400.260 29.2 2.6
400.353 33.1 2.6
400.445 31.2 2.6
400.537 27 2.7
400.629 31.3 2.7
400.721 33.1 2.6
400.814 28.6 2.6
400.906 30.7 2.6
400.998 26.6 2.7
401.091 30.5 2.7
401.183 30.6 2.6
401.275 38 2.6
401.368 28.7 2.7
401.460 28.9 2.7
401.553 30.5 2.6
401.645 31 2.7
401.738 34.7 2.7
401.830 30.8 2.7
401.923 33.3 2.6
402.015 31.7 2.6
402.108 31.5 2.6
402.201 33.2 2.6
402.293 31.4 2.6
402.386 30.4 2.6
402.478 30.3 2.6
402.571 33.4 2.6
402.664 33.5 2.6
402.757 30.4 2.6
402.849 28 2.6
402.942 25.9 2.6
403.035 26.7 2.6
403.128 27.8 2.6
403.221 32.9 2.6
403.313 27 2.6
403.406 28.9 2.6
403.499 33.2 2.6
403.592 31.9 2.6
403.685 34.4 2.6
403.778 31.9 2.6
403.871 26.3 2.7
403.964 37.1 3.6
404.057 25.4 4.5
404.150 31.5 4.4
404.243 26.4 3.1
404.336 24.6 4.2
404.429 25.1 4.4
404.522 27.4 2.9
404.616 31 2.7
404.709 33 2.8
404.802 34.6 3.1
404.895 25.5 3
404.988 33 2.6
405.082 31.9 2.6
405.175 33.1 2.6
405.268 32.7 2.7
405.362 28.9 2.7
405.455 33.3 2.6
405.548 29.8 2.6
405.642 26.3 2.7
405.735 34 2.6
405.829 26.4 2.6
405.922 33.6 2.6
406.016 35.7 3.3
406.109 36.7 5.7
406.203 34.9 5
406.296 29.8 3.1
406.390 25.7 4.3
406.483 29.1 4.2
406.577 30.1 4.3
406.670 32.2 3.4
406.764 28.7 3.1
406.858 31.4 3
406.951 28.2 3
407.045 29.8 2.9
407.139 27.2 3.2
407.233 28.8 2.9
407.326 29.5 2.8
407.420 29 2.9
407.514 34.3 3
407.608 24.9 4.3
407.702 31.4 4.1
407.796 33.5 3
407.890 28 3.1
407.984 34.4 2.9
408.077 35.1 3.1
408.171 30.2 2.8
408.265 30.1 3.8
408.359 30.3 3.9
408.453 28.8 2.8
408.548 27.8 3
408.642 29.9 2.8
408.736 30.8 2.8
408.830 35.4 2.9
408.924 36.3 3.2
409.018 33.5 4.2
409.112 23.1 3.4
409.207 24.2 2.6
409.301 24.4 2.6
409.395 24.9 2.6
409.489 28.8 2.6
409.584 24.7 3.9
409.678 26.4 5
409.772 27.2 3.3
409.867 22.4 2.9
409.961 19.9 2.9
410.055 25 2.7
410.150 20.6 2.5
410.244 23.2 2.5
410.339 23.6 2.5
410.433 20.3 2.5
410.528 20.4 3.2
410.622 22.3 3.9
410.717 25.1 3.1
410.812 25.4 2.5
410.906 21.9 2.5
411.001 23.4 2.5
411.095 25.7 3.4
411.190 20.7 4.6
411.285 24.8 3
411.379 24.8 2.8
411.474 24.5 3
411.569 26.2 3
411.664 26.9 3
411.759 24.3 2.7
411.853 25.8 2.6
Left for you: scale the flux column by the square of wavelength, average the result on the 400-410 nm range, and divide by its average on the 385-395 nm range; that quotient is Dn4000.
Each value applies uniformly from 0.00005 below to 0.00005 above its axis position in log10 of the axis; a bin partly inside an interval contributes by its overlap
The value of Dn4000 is 1.3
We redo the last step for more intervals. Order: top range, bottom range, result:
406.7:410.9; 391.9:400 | 1.19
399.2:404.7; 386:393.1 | 1.29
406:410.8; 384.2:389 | 1.26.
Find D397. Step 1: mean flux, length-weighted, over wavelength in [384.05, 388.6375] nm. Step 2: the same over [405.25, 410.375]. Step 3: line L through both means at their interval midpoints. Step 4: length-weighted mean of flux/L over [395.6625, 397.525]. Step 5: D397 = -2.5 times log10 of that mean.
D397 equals 0.39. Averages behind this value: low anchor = 25.6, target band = 19.1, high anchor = 29.2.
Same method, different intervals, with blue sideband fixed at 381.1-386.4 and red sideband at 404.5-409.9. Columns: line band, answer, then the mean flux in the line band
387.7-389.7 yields 0.17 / 21.1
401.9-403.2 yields -0.07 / 30.5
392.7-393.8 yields 0.21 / 21.4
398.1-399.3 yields 0.05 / 26.4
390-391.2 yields -0.02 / 25.7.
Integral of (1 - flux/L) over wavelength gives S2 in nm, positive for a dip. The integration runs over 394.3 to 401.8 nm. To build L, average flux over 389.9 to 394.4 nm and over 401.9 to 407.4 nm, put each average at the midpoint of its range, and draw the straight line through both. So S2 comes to 0.50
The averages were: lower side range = 25.5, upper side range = 30.4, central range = 26.1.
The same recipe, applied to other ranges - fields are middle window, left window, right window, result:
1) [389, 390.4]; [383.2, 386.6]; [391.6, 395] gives 0.14 nm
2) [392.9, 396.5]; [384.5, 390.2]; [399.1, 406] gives 0.40 nm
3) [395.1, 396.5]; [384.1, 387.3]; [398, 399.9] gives 0.13 nm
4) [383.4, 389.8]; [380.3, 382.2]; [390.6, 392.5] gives 0.59 nm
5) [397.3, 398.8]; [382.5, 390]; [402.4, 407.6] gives 0.24 nm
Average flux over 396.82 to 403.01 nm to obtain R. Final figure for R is 27.7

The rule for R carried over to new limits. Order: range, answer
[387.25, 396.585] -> 24.4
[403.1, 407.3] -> 30.4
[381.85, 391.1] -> 23.5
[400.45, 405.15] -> 30.4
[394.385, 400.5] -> 25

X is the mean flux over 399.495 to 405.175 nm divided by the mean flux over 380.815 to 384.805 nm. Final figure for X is 1.37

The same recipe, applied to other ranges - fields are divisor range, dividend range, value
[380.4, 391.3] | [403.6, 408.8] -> 1.28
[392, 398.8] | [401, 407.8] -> 1.29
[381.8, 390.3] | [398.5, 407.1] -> 1.30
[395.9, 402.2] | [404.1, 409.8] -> 1.15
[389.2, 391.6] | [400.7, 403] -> 1.28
